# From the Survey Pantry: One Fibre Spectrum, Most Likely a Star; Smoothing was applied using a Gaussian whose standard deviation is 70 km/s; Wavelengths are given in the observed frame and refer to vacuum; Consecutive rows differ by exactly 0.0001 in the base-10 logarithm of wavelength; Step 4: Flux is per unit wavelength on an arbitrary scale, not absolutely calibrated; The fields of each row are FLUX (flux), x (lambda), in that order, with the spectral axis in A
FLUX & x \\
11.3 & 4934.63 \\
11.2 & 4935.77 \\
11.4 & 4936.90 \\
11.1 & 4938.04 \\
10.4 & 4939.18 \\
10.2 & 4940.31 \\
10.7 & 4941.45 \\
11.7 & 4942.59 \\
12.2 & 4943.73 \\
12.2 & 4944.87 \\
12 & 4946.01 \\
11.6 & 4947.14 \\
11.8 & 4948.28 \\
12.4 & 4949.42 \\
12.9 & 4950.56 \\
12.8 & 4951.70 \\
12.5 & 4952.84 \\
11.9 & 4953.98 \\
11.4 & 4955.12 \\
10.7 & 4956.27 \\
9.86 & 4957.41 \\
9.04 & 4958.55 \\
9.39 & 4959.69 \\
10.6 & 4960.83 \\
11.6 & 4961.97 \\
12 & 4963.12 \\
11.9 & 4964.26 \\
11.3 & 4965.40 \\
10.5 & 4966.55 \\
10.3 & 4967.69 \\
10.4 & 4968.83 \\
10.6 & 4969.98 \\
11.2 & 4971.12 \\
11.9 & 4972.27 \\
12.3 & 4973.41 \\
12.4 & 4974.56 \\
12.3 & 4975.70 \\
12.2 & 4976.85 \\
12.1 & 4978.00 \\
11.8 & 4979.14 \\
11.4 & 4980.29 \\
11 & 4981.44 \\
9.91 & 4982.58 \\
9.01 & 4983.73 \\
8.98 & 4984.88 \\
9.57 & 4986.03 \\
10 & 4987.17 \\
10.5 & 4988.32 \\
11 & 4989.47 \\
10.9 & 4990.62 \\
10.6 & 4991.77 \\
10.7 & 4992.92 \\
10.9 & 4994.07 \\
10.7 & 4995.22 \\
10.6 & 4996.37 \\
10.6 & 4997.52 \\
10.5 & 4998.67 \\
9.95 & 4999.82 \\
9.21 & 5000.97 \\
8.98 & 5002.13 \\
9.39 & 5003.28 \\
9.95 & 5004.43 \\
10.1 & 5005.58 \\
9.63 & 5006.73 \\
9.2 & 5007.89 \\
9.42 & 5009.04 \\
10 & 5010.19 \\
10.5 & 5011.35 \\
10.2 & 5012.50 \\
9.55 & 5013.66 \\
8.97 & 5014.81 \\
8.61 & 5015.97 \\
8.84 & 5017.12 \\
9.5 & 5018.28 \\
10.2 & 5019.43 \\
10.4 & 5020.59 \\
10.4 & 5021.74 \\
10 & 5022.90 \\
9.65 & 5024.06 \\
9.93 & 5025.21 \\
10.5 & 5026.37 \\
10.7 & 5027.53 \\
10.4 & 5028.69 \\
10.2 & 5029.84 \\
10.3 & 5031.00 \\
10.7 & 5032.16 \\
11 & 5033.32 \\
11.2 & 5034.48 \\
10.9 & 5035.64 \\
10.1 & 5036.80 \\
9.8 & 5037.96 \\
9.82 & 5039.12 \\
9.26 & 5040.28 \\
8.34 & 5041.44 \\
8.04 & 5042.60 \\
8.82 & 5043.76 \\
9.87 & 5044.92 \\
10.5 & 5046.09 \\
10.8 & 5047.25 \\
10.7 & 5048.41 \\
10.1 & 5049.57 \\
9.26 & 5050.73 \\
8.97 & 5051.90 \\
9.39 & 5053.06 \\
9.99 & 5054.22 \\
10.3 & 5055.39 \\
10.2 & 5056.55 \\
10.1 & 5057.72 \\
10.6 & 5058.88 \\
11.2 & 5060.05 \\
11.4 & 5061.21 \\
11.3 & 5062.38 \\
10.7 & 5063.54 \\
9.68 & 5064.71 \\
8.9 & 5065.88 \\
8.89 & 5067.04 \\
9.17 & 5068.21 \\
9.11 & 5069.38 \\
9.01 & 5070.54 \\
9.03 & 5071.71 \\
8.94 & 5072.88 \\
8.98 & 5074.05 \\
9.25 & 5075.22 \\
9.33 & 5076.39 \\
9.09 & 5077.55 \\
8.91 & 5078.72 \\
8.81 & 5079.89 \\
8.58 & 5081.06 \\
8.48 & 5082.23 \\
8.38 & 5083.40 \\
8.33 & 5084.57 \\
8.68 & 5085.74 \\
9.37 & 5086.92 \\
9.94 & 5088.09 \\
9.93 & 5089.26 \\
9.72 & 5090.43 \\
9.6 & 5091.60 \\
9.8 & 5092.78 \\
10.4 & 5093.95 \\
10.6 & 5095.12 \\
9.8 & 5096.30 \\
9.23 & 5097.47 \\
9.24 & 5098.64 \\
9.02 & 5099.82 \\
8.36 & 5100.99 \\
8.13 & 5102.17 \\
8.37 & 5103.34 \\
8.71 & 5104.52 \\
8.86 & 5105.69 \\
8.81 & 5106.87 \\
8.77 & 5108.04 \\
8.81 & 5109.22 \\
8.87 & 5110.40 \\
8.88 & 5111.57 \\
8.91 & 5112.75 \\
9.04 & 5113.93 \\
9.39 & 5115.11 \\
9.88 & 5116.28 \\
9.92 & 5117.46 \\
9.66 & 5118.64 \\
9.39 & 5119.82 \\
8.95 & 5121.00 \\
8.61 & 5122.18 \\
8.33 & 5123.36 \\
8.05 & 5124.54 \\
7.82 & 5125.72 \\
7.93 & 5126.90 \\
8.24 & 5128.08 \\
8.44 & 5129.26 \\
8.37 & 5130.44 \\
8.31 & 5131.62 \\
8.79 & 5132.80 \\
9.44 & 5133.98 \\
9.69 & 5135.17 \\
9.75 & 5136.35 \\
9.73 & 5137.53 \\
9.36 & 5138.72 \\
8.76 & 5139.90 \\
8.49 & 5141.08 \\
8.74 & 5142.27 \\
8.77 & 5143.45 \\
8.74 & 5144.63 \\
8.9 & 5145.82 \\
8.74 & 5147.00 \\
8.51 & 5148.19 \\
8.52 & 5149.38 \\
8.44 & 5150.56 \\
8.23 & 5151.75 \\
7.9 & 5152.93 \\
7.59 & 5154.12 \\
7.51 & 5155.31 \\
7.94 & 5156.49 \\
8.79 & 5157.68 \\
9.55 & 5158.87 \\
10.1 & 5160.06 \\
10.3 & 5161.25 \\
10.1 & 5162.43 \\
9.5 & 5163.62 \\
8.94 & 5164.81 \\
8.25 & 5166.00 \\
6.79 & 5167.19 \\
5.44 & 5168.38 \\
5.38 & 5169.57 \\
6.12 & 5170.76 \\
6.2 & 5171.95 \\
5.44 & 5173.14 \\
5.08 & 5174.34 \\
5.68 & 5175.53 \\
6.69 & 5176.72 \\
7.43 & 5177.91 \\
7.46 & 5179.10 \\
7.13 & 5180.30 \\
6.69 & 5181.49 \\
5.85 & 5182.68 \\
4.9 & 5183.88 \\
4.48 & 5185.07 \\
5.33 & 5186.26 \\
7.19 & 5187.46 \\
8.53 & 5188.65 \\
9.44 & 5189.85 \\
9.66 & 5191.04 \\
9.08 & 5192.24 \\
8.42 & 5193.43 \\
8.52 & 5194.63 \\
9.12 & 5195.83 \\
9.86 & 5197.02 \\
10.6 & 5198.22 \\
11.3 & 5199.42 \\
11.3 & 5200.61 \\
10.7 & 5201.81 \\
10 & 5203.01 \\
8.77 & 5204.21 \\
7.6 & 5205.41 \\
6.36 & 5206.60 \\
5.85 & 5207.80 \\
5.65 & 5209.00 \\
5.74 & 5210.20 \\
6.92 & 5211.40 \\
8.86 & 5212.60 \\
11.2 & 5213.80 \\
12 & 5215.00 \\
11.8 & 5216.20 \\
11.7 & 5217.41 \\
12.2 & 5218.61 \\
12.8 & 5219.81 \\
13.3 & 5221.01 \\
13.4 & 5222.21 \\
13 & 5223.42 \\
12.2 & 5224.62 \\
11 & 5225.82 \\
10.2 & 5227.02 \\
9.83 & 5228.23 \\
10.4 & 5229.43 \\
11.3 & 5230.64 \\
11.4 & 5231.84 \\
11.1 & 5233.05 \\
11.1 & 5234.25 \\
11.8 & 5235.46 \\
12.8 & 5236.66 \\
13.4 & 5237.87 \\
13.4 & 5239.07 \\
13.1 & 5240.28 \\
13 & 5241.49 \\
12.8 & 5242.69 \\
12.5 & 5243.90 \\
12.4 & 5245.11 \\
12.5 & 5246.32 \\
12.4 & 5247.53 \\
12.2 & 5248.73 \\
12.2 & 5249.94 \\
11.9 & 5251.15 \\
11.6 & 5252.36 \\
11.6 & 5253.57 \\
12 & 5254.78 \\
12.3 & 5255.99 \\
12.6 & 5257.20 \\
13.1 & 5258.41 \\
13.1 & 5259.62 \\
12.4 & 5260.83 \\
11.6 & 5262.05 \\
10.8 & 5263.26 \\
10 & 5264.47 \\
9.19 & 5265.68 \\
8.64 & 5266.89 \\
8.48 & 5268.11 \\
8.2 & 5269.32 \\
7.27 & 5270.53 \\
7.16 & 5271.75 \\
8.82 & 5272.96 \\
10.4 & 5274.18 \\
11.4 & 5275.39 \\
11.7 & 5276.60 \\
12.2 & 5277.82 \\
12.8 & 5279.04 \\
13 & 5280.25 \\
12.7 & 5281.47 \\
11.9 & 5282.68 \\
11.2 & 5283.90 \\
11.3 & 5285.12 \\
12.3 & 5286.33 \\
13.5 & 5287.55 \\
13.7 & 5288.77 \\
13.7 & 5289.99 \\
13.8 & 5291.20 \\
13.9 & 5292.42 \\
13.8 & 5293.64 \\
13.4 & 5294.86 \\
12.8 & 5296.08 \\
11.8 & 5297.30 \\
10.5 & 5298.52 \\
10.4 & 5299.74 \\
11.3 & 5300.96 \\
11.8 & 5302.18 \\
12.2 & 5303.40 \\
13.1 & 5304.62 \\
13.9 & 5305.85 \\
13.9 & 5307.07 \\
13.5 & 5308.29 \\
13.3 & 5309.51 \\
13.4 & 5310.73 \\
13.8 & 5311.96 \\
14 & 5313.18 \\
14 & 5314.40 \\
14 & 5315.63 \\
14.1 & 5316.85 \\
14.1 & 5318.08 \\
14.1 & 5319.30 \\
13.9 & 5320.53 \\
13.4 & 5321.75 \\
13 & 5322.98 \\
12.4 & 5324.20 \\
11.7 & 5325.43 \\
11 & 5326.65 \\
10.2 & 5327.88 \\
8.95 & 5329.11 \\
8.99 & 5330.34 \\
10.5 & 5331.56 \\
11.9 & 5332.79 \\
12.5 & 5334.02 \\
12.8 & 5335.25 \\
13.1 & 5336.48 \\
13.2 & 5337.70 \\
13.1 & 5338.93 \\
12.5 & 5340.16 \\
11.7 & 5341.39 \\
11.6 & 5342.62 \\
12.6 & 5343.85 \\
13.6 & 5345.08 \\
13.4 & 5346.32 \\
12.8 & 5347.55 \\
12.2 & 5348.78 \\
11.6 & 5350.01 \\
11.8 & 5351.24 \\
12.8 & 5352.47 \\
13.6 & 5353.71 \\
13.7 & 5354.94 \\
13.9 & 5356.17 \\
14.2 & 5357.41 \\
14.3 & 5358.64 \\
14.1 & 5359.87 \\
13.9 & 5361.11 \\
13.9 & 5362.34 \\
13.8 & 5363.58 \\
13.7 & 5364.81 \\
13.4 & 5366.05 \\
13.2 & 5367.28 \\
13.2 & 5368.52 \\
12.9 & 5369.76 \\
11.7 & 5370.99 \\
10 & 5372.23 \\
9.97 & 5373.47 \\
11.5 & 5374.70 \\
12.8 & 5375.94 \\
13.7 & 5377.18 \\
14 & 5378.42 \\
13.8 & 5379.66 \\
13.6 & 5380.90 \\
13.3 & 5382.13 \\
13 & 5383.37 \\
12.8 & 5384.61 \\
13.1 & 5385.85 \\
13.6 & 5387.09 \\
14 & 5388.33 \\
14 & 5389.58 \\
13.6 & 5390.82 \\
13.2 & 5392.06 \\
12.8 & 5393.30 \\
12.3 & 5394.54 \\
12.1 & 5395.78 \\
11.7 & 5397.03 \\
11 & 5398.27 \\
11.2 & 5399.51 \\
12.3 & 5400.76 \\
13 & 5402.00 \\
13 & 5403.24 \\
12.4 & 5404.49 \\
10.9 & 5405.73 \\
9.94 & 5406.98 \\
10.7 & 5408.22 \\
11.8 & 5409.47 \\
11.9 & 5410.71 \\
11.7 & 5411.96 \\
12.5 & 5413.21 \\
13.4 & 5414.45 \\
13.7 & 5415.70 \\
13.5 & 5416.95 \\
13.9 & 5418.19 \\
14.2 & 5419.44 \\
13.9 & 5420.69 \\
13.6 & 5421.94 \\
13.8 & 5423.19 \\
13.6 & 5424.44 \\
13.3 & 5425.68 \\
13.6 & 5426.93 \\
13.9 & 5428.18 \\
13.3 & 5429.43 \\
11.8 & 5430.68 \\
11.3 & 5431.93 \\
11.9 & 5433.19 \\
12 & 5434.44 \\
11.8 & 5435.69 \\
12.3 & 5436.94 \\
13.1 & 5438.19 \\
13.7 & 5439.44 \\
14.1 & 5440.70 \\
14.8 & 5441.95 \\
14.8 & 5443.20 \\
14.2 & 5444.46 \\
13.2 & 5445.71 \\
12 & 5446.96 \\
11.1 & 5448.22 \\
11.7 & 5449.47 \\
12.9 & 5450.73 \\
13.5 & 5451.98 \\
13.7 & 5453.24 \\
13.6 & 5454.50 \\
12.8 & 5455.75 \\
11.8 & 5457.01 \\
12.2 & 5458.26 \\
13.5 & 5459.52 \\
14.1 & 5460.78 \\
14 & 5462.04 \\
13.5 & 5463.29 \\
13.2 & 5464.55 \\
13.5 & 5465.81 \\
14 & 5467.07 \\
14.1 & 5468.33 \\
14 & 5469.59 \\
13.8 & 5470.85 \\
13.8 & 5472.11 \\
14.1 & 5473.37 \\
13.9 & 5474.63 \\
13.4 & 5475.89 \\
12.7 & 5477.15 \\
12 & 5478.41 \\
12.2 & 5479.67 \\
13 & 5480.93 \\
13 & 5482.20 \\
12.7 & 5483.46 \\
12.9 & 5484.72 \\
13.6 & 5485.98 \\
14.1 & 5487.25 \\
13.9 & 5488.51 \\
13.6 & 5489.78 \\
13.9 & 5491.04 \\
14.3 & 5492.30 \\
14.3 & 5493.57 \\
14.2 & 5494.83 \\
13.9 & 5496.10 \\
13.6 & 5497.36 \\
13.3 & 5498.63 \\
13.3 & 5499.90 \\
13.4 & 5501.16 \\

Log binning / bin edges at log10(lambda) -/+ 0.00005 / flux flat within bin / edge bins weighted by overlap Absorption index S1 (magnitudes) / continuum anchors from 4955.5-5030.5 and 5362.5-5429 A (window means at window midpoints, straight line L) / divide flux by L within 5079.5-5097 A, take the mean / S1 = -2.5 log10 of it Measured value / 0.171 mag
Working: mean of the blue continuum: 10.4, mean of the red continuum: 12.8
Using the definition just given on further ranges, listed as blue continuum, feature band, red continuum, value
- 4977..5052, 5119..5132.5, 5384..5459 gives 0.270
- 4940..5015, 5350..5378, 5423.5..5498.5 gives -0.017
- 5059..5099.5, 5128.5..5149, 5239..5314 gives 0.151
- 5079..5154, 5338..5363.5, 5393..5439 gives -0.117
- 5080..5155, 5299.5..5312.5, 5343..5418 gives -0.103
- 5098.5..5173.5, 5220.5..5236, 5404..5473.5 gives -0.164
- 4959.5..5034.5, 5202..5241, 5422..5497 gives 0.115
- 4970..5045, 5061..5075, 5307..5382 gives 0.126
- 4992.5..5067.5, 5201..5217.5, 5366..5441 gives 0.279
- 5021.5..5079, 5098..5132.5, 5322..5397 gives 0.192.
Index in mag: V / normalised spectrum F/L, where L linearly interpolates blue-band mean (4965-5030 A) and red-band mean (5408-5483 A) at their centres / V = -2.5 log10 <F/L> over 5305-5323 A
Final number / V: -0.12 mag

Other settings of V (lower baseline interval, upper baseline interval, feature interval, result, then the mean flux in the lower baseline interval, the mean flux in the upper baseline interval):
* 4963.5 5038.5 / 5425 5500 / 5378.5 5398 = -0.03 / 10.4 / 13.3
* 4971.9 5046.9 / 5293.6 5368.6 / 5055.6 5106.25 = 0.15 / 10.2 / 12.8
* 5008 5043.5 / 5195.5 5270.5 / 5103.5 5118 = 0.14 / 9.9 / 11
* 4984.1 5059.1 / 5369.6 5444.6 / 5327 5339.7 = 0.07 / 9.98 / 12.8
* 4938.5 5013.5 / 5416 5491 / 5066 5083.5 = 0.26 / 10.8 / 13.3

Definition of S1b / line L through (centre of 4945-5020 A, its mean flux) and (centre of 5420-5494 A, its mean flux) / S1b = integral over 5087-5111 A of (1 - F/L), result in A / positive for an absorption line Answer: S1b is 4.4 A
